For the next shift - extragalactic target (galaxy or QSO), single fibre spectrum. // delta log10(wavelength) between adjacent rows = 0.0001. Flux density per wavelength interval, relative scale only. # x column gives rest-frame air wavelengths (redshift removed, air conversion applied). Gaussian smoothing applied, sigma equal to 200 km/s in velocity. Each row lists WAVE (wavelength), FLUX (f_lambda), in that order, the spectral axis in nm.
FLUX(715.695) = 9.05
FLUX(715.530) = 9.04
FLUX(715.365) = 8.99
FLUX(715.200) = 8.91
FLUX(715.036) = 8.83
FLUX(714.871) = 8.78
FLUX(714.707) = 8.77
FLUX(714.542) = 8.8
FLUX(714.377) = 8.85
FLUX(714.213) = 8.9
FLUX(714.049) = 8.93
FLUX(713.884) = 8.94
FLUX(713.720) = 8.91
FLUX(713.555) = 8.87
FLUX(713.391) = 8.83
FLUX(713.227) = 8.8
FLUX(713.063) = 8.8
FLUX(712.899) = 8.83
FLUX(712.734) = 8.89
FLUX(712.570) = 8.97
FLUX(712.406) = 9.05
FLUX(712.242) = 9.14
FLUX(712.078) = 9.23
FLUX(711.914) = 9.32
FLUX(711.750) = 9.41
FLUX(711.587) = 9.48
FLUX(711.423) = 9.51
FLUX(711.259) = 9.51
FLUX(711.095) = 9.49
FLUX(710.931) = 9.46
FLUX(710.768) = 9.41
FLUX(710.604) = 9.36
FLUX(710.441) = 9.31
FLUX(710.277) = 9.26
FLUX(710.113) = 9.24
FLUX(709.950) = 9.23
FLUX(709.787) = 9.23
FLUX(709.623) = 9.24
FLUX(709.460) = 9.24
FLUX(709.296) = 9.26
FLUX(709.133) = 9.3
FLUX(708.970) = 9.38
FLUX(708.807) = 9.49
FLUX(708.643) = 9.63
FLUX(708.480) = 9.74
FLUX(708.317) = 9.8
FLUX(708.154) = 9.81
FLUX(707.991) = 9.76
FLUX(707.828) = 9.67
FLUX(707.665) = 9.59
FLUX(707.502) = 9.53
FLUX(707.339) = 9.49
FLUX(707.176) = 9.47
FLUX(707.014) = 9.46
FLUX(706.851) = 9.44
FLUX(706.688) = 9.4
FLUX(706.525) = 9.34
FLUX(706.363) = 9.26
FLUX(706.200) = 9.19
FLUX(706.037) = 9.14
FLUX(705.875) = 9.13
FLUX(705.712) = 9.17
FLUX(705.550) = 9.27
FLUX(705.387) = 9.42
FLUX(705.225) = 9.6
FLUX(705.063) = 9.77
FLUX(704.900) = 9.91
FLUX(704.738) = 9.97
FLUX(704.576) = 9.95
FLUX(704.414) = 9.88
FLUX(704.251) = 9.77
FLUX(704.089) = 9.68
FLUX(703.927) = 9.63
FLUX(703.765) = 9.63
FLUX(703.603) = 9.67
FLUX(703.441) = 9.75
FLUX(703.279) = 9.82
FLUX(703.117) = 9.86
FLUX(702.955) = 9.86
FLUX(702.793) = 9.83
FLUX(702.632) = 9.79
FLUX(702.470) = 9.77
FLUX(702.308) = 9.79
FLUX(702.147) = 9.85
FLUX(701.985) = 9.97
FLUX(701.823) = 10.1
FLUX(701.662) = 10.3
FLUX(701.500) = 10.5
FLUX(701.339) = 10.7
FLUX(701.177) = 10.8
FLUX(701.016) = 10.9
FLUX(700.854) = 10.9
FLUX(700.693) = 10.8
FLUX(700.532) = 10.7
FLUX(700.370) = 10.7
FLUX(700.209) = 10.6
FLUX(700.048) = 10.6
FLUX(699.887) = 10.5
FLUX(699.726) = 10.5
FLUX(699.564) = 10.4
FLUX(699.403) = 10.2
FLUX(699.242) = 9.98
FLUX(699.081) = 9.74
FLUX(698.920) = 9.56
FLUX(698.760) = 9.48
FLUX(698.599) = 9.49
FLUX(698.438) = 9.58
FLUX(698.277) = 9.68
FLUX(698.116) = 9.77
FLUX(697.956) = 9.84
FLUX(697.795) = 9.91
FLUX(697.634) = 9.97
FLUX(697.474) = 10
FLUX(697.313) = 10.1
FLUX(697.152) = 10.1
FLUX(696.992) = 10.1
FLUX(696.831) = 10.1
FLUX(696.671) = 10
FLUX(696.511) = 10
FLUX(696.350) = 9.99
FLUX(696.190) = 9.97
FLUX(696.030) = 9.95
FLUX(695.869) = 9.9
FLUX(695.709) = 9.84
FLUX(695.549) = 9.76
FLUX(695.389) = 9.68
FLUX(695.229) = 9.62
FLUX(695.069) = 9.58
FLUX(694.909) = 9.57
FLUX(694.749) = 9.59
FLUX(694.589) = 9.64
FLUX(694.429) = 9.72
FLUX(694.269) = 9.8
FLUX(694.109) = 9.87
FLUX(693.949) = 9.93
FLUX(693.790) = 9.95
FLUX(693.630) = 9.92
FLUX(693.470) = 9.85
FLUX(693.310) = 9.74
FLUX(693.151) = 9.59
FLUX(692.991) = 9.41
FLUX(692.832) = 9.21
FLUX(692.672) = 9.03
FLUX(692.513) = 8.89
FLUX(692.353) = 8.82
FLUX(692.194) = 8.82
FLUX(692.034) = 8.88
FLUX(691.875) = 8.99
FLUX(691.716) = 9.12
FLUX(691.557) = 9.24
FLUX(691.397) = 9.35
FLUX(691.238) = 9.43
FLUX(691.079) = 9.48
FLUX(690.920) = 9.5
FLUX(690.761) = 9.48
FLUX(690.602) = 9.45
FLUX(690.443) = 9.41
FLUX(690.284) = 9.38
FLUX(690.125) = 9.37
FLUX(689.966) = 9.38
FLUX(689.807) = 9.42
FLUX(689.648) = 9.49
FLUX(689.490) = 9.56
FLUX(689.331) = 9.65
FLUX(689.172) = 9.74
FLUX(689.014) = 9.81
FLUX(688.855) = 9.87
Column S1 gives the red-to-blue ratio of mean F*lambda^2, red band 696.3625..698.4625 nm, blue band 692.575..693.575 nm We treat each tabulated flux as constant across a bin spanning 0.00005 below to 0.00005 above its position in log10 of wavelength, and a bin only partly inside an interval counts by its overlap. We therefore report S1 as 1.1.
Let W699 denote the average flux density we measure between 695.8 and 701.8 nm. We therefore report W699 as 10.2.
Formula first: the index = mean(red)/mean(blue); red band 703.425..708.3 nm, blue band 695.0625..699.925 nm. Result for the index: 0.96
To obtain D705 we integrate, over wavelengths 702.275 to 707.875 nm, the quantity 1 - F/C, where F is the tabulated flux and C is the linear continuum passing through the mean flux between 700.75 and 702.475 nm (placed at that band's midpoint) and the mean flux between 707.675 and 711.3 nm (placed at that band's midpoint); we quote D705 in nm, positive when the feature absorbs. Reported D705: 0.20 nm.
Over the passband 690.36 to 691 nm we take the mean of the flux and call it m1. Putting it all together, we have 9.46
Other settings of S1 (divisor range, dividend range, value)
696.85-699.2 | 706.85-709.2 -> 1.00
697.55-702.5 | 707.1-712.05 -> 0.95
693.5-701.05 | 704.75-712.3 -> 0.97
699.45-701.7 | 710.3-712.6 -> 0.91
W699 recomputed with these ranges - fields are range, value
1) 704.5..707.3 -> 9.46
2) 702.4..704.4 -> 9.76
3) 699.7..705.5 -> 10.1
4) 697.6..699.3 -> 9.72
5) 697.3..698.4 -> 9.87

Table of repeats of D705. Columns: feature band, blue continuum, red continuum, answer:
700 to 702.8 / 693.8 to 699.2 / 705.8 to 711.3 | -0.209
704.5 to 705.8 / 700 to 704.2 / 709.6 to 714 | 0.030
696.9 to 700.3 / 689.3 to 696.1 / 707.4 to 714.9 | -0.215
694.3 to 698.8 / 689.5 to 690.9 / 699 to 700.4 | 0.099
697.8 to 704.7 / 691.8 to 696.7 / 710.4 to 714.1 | -0.471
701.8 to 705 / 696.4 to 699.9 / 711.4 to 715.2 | -0.069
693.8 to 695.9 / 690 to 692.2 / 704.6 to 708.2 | -0.088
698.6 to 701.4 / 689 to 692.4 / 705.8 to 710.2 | -0.297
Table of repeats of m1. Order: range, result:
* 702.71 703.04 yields 9.86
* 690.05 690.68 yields 9.4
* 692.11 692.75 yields 8.89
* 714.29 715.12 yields 8.81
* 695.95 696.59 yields 9.98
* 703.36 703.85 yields 9.68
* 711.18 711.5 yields 9.5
